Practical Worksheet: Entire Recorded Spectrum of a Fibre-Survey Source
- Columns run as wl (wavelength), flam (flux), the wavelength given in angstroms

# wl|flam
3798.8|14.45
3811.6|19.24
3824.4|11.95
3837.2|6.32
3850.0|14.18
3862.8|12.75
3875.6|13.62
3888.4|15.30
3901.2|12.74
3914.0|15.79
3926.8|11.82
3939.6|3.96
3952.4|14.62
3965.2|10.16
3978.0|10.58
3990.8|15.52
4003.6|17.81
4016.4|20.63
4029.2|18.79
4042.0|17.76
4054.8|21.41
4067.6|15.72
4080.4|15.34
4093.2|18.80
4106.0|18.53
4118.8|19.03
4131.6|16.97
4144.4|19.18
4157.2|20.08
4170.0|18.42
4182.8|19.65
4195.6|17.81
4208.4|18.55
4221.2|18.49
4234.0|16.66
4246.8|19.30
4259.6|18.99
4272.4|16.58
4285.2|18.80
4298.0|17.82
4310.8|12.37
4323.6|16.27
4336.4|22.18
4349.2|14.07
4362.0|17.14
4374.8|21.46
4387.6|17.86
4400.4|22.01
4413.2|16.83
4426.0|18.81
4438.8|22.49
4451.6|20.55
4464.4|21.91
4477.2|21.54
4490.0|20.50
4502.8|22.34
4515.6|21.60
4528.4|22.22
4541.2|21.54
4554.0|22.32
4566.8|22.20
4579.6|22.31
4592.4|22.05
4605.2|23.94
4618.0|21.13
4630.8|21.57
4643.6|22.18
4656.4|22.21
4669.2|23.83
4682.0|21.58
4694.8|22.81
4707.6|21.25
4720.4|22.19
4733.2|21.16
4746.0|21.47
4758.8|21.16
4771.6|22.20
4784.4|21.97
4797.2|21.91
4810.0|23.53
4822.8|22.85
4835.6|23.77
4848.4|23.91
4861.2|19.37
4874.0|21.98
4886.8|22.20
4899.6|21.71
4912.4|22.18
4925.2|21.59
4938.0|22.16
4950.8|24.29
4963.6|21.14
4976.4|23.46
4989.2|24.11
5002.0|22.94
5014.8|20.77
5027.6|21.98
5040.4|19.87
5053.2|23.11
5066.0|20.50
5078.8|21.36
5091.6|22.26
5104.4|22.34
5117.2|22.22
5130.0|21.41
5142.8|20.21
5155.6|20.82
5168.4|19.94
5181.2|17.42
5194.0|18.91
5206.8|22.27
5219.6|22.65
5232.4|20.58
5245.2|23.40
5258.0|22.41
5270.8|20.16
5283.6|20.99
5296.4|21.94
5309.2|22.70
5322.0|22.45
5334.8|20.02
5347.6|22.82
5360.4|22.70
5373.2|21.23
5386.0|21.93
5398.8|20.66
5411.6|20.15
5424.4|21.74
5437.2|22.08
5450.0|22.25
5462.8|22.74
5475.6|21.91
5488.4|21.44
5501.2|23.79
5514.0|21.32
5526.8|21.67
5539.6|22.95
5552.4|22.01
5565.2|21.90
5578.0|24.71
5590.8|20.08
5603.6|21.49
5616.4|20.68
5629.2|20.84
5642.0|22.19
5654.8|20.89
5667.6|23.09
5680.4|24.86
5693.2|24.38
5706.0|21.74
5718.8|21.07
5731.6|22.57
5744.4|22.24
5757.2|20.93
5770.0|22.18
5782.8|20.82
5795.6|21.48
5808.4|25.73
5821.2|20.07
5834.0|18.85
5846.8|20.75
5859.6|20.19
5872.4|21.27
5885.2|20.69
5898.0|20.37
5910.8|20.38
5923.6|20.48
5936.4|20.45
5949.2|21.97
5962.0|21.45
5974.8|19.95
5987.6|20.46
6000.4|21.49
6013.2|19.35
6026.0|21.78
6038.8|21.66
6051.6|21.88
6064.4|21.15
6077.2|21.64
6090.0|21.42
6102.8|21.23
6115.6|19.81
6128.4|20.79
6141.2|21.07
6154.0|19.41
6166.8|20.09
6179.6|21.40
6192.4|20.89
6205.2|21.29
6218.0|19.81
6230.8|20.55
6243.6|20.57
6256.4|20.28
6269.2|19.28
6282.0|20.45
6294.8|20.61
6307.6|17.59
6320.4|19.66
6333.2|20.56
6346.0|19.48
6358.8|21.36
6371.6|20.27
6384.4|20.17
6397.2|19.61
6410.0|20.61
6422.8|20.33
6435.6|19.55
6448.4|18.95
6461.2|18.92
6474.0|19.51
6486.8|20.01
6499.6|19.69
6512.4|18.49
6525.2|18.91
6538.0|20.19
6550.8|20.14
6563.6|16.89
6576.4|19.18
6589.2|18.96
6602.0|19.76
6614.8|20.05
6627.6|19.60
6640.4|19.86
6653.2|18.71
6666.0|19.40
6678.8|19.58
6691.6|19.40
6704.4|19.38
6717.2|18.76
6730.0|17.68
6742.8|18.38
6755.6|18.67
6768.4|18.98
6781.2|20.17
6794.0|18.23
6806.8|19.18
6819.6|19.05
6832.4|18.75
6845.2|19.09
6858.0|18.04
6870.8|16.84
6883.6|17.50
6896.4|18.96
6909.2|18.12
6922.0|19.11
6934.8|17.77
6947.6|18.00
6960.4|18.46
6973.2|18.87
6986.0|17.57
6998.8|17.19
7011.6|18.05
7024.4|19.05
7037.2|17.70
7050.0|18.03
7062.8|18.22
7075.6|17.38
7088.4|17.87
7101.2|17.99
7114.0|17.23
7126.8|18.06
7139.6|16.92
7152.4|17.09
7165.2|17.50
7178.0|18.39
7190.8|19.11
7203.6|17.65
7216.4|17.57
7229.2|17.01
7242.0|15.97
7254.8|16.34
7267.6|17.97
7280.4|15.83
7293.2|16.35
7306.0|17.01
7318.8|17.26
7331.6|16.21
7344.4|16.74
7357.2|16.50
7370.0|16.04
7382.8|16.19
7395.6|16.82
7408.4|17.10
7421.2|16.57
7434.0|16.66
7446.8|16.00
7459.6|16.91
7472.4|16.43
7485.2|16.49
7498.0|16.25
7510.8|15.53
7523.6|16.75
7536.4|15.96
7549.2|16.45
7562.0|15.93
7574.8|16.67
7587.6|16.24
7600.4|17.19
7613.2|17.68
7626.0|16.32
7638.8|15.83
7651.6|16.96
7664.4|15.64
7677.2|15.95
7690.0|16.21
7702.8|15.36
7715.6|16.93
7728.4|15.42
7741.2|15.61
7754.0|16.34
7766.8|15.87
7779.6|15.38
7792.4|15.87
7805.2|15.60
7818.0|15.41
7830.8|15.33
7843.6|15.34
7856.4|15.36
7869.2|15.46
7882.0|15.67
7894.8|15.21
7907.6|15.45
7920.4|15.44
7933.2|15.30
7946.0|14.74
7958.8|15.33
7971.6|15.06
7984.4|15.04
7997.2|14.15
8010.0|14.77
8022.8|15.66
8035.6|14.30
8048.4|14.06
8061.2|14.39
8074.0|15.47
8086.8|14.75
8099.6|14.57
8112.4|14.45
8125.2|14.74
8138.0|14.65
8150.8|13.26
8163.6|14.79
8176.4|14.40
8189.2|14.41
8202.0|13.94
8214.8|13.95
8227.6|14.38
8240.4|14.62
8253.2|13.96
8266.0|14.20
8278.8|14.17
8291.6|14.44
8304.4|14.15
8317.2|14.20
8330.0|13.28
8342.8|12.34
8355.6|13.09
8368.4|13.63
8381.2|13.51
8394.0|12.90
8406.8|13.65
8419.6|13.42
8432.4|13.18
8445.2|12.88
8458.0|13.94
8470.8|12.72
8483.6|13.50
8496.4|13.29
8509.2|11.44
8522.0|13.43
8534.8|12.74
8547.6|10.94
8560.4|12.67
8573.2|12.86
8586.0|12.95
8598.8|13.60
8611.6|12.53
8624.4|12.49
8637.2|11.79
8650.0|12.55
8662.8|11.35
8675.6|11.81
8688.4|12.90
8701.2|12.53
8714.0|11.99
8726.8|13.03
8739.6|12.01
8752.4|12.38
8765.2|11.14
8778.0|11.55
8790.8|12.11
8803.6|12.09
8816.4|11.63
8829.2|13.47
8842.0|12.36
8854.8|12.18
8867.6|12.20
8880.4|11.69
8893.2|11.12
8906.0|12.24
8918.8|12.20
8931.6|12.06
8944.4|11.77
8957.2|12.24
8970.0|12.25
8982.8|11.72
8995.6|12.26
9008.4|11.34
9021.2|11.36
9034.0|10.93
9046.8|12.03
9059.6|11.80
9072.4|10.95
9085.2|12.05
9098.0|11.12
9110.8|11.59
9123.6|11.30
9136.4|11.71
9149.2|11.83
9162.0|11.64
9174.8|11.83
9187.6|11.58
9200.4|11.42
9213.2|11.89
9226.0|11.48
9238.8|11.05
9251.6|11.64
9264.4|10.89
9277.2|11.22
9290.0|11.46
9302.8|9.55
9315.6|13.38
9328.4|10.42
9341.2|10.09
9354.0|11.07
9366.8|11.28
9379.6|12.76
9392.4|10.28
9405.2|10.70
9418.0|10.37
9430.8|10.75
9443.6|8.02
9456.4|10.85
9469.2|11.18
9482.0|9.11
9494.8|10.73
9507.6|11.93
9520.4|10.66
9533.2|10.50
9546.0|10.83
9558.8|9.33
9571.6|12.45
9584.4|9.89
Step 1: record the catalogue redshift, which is 0.000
